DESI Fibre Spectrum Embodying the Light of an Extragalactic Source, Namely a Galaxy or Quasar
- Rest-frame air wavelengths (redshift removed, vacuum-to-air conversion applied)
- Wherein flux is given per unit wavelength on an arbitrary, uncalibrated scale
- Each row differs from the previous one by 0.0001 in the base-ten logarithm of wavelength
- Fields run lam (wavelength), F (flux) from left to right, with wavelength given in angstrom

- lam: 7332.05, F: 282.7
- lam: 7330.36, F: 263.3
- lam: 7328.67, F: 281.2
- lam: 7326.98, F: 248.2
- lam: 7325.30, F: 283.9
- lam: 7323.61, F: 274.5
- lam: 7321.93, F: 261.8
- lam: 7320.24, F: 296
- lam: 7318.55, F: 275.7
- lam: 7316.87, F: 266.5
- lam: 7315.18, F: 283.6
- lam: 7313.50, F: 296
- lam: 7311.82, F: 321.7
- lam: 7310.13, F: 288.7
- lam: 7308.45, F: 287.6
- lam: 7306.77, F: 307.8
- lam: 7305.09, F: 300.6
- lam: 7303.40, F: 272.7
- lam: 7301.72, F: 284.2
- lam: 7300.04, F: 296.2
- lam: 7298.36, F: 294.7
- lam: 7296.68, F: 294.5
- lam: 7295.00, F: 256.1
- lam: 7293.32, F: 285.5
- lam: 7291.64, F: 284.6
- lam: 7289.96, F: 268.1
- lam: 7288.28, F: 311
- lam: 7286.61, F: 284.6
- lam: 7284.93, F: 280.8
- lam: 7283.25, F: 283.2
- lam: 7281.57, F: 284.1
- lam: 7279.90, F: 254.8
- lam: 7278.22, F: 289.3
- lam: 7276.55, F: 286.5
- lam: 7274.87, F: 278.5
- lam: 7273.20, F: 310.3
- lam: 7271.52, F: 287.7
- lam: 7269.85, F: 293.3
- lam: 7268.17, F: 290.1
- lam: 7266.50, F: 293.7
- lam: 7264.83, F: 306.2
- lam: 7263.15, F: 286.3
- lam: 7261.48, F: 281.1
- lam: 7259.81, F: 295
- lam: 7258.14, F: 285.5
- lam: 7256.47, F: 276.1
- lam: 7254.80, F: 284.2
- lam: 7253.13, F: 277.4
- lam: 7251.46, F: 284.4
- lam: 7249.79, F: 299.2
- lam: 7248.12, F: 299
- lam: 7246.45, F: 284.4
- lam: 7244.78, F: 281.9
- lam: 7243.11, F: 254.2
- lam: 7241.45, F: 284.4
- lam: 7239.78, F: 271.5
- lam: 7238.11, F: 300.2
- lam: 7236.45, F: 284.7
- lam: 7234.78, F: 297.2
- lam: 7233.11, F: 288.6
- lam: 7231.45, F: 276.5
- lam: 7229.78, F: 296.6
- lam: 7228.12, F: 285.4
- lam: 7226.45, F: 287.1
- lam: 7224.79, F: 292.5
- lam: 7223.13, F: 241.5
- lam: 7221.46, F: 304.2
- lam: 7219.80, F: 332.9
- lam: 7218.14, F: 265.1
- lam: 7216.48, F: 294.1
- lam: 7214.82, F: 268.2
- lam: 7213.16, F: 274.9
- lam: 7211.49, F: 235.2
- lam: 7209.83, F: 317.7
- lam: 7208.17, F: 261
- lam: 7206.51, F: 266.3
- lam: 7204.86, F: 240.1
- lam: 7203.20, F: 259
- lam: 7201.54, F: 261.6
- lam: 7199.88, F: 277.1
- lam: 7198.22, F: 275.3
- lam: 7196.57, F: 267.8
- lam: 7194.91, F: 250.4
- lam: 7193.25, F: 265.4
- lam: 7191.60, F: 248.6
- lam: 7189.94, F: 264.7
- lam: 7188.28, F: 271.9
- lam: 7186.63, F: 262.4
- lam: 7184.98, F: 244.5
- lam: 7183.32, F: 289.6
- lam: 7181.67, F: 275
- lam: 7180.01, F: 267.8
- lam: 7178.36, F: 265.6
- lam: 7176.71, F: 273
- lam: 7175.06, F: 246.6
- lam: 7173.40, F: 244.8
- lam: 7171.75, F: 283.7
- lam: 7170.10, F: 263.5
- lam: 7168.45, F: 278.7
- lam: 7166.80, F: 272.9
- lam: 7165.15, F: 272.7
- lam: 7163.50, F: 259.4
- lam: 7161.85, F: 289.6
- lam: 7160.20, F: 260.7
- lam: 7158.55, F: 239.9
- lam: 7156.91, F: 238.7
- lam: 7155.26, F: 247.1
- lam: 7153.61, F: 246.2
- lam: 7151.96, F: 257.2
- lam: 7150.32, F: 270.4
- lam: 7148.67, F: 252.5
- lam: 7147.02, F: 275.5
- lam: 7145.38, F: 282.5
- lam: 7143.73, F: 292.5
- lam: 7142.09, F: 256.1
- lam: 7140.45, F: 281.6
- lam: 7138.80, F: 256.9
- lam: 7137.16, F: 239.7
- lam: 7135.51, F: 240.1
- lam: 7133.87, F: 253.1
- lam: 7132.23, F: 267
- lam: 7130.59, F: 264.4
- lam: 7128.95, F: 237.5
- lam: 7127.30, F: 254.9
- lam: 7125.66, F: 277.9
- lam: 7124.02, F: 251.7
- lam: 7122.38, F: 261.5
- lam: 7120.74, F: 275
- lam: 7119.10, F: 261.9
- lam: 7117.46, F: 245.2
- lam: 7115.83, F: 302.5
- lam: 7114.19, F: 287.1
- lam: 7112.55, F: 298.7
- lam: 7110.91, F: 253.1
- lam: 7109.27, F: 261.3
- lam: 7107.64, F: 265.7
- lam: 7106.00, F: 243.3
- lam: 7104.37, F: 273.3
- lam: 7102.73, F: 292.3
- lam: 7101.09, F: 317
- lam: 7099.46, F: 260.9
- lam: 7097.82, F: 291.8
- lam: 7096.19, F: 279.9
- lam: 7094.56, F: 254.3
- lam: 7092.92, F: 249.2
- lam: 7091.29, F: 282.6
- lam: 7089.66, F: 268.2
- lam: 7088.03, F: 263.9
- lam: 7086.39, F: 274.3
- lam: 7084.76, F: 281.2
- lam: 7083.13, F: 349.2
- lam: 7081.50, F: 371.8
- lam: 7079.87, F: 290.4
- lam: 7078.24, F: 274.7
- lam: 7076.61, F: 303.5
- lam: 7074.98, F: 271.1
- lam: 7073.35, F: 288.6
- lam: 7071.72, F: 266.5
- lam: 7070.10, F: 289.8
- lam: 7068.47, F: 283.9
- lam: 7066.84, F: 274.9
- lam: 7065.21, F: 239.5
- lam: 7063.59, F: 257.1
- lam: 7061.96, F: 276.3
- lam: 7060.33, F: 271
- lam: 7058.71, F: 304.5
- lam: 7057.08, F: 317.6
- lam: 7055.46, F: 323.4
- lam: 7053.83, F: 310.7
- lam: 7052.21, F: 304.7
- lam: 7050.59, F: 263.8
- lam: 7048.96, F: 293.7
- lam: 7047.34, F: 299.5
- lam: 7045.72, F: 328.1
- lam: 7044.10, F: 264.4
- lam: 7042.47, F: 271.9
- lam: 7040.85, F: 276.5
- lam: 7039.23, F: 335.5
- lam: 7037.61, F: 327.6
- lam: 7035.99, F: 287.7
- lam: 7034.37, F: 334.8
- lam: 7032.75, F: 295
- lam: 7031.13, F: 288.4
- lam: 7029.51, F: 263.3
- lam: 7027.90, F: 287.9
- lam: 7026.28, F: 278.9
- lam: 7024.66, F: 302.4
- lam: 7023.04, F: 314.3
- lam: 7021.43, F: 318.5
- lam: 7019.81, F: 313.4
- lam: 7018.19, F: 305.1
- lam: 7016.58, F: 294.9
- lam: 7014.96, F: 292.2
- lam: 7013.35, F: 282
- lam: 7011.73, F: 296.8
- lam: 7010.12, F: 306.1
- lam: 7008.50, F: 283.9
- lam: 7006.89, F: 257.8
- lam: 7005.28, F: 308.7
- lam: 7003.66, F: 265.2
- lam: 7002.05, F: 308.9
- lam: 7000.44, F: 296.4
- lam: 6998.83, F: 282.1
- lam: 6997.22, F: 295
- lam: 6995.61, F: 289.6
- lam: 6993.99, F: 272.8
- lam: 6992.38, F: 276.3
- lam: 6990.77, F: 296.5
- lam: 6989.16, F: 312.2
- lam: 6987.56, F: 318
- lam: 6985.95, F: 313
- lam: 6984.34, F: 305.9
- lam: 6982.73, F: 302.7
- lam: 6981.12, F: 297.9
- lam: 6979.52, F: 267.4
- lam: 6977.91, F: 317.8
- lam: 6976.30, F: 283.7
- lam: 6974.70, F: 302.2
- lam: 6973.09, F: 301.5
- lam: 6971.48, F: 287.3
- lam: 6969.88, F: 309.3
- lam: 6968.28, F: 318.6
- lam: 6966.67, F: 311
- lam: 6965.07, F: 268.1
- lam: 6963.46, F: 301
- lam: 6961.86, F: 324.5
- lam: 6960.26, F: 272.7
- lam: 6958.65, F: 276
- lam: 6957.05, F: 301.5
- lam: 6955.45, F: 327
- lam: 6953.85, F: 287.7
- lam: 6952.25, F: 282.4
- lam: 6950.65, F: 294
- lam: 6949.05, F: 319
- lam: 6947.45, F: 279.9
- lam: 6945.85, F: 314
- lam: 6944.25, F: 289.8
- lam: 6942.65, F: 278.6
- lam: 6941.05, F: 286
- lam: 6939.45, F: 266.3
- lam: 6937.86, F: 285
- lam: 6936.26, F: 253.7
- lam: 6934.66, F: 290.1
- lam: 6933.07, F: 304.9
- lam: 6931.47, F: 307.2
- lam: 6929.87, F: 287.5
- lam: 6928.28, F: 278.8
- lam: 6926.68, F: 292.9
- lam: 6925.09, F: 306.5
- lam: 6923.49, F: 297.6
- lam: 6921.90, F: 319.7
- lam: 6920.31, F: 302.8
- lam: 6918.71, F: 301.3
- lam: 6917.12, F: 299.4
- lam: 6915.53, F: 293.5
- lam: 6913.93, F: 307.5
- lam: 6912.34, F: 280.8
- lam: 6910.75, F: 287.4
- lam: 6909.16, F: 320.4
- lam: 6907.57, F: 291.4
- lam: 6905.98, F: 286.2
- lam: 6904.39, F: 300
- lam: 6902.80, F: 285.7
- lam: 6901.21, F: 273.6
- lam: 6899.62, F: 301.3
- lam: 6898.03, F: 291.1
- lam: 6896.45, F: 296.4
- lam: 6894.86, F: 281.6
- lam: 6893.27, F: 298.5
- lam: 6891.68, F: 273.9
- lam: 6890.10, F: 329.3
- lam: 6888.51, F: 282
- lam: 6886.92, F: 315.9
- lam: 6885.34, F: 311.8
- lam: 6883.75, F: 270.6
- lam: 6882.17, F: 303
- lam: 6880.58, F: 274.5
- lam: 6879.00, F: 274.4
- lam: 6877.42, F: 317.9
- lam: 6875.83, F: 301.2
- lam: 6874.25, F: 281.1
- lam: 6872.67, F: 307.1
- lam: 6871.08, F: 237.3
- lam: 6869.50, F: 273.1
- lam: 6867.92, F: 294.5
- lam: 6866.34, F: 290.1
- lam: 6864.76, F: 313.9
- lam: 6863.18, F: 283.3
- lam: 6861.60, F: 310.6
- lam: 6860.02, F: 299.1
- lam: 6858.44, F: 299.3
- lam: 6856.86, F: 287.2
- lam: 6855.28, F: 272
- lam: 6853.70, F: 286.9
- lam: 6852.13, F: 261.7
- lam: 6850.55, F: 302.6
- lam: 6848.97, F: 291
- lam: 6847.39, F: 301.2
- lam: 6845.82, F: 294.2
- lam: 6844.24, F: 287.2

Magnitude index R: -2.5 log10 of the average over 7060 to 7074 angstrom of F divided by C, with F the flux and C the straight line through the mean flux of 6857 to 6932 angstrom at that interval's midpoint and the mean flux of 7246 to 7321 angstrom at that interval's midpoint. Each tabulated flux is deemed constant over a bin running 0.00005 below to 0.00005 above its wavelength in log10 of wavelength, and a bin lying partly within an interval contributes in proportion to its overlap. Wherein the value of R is 0.08 mag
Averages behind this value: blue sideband 294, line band 272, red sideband 288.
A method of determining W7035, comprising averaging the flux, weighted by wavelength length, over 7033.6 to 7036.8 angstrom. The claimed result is 311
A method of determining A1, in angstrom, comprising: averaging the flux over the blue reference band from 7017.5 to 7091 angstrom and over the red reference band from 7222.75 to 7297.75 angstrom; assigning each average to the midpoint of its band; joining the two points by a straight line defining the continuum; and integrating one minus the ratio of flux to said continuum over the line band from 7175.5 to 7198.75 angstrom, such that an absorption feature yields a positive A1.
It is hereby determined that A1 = 1.8 angstrom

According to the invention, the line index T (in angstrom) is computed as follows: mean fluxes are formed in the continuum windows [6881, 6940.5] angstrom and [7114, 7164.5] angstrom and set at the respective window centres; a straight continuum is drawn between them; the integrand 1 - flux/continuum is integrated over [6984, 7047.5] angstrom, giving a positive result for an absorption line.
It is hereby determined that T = -3.9 angstrom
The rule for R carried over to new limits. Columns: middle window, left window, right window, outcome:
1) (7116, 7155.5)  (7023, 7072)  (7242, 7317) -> 0.112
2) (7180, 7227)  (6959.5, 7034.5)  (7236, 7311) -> 0.069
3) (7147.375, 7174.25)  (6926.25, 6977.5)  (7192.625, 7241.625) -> 0.078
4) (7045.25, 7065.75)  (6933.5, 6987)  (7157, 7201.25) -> -0.037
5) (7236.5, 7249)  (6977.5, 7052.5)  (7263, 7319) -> 0.026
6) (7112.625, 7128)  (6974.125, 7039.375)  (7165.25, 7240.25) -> 0.050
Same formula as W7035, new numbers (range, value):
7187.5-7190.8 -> 267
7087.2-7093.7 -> 266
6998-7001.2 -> 289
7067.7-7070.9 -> 287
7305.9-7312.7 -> 302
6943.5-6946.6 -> 302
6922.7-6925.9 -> 302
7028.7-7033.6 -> 283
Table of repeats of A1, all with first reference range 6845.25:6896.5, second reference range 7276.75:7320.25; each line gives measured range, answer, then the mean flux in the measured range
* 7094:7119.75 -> 1.25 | 275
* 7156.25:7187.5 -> 2.50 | 265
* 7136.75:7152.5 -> 1.14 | 267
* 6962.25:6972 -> -0.35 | 301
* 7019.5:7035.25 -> -0.53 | 299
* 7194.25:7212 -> 1.36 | 265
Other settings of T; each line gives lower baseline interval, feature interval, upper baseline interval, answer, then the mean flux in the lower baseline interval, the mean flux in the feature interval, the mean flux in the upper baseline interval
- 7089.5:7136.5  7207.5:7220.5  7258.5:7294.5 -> -0.1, 268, 281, 287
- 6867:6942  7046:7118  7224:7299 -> 1.3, 292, 284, 286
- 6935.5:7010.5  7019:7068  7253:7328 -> -0.4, 293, 294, 286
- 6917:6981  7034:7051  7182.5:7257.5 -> -0.6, 295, 298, 277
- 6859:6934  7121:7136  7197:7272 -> 1.5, 294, 258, 282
